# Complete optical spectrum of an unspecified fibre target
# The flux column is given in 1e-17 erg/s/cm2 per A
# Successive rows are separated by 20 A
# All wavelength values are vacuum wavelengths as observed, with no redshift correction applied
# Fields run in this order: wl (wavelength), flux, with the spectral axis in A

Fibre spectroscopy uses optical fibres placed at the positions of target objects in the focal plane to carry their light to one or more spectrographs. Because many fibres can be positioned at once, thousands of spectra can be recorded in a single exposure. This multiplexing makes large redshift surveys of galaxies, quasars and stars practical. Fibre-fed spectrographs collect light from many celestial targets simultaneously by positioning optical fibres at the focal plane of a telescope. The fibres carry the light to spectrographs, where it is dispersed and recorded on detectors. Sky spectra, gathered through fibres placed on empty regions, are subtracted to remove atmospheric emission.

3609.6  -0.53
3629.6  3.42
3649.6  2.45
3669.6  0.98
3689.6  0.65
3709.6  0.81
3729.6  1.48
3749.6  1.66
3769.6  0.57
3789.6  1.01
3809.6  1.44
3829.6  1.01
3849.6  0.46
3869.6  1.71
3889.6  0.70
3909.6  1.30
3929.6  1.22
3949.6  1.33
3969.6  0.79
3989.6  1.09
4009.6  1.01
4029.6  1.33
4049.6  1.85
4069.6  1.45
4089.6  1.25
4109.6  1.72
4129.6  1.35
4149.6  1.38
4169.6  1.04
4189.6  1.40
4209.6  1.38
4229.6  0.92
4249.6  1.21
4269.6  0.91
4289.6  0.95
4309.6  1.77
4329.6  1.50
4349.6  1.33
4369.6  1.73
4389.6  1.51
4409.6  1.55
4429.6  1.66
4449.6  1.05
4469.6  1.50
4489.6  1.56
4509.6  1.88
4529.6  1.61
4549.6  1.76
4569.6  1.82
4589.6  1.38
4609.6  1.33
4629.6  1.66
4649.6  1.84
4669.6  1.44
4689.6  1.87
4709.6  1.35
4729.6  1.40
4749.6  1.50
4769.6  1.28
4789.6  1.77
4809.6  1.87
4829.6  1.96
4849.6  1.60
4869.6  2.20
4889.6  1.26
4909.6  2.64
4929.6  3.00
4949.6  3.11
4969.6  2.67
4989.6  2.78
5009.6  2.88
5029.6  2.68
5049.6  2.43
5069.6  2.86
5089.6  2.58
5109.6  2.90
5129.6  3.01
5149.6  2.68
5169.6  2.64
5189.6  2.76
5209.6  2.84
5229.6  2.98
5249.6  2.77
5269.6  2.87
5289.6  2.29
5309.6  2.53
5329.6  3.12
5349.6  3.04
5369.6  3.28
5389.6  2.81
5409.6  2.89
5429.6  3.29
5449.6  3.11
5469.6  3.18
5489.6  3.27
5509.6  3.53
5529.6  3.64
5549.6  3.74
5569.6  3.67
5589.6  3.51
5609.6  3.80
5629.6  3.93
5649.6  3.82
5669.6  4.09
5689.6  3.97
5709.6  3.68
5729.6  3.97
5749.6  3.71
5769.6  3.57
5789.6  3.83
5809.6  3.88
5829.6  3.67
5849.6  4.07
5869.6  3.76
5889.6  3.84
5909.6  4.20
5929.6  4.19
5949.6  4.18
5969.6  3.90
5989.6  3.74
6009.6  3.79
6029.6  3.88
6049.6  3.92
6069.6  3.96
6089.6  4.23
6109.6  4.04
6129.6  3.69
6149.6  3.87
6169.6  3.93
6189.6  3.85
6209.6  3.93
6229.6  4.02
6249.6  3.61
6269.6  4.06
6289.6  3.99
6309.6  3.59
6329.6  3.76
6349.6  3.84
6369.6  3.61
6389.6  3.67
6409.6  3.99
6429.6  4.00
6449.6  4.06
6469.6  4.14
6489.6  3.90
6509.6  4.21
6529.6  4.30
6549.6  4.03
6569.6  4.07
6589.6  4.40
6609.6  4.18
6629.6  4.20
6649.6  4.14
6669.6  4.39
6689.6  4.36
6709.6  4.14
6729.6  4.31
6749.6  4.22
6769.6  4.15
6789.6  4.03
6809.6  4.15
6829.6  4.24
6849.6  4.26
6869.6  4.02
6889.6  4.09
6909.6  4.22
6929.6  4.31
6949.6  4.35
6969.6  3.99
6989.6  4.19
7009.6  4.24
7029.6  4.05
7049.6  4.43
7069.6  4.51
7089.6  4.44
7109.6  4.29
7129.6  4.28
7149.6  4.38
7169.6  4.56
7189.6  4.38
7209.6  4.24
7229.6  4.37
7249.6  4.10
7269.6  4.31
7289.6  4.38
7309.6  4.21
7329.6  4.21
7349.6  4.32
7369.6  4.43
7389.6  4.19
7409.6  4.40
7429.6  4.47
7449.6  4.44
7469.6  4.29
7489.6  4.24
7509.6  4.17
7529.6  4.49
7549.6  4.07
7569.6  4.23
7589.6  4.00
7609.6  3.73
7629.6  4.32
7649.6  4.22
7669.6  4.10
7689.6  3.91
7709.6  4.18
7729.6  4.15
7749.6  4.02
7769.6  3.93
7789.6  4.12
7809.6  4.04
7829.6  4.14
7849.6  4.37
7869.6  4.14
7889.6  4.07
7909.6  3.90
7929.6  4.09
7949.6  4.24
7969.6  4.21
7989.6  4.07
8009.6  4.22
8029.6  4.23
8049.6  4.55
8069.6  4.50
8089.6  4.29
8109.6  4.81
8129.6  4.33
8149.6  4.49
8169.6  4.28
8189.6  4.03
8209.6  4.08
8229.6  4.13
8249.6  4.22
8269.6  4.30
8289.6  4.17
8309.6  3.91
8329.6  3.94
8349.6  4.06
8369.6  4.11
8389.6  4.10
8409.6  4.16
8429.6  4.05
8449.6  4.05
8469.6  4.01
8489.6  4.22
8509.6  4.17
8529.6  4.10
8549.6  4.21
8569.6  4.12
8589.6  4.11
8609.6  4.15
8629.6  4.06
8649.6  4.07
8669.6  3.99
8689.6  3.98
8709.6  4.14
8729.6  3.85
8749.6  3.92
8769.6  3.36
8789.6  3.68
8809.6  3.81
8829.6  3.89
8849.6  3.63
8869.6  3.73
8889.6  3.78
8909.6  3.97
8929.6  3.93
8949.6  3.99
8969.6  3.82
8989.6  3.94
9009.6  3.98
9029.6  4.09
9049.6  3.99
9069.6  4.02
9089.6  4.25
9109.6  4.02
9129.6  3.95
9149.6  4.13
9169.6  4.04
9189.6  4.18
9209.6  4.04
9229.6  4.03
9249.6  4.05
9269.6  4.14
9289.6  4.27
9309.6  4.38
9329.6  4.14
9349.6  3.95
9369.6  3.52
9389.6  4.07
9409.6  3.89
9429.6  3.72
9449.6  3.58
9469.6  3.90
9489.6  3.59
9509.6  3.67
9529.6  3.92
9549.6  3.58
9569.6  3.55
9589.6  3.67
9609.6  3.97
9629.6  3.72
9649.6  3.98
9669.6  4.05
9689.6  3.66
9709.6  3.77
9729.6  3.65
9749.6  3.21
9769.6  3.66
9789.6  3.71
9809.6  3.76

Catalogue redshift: 0.231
